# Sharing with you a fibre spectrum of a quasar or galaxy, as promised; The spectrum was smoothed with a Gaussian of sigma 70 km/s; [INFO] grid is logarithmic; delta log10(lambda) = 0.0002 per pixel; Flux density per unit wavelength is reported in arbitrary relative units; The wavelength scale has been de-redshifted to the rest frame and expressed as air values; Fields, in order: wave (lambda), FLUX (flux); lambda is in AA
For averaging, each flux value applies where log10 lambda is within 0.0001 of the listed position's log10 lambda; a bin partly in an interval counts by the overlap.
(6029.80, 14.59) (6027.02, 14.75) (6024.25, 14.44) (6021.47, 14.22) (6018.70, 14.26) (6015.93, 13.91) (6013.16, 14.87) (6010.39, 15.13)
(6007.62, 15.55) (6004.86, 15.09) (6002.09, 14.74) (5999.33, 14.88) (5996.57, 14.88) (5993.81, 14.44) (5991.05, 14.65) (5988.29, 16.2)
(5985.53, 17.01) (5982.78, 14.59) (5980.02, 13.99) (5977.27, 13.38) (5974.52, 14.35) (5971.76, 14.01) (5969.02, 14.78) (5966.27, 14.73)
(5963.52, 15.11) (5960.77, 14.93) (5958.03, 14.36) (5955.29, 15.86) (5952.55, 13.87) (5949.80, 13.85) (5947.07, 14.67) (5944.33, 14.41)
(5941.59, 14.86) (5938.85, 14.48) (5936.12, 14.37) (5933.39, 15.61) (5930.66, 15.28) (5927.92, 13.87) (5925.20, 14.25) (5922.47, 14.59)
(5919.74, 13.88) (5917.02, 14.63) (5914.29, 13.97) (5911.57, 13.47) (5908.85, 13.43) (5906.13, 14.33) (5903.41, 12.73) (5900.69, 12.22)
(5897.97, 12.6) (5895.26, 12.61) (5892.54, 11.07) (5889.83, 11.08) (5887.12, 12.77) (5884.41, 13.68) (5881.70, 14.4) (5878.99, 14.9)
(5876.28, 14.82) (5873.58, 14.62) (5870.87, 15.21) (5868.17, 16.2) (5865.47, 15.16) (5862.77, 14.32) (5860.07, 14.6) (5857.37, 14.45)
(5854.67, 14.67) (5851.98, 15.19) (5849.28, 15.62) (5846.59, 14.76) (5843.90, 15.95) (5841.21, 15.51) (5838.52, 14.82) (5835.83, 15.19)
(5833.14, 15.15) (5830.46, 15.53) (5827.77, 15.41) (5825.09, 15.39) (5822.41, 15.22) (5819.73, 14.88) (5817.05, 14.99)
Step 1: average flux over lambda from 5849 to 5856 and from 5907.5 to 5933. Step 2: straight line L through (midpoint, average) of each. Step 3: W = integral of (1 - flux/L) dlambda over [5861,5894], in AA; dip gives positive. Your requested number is 1.7 AA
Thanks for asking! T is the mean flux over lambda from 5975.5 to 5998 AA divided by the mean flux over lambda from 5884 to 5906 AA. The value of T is 1.20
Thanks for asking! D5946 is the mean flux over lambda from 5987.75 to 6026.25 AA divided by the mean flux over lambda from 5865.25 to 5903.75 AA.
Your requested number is 1.09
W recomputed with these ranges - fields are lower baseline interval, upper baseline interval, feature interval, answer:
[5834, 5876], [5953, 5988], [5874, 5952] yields 5.7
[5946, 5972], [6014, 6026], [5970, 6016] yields -1.3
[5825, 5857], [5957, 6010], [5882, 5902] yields 3.6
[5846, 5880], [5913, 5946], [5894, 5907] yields 1.6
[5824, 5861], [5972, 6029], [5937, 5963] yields 0.5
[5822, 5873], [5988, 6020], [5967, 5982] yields 0.8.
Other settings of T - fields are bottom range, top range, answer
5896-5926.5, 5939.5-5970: 1.08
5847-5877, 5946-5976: 0.97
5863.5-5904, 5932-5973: 1.08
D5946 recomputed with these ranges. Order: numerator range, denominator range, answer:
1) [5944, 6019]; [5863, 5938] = 1.06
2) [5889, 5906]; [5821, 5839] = 0.80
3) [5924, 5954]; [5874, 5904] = 1.11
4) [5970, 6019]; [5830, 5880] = 0.98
